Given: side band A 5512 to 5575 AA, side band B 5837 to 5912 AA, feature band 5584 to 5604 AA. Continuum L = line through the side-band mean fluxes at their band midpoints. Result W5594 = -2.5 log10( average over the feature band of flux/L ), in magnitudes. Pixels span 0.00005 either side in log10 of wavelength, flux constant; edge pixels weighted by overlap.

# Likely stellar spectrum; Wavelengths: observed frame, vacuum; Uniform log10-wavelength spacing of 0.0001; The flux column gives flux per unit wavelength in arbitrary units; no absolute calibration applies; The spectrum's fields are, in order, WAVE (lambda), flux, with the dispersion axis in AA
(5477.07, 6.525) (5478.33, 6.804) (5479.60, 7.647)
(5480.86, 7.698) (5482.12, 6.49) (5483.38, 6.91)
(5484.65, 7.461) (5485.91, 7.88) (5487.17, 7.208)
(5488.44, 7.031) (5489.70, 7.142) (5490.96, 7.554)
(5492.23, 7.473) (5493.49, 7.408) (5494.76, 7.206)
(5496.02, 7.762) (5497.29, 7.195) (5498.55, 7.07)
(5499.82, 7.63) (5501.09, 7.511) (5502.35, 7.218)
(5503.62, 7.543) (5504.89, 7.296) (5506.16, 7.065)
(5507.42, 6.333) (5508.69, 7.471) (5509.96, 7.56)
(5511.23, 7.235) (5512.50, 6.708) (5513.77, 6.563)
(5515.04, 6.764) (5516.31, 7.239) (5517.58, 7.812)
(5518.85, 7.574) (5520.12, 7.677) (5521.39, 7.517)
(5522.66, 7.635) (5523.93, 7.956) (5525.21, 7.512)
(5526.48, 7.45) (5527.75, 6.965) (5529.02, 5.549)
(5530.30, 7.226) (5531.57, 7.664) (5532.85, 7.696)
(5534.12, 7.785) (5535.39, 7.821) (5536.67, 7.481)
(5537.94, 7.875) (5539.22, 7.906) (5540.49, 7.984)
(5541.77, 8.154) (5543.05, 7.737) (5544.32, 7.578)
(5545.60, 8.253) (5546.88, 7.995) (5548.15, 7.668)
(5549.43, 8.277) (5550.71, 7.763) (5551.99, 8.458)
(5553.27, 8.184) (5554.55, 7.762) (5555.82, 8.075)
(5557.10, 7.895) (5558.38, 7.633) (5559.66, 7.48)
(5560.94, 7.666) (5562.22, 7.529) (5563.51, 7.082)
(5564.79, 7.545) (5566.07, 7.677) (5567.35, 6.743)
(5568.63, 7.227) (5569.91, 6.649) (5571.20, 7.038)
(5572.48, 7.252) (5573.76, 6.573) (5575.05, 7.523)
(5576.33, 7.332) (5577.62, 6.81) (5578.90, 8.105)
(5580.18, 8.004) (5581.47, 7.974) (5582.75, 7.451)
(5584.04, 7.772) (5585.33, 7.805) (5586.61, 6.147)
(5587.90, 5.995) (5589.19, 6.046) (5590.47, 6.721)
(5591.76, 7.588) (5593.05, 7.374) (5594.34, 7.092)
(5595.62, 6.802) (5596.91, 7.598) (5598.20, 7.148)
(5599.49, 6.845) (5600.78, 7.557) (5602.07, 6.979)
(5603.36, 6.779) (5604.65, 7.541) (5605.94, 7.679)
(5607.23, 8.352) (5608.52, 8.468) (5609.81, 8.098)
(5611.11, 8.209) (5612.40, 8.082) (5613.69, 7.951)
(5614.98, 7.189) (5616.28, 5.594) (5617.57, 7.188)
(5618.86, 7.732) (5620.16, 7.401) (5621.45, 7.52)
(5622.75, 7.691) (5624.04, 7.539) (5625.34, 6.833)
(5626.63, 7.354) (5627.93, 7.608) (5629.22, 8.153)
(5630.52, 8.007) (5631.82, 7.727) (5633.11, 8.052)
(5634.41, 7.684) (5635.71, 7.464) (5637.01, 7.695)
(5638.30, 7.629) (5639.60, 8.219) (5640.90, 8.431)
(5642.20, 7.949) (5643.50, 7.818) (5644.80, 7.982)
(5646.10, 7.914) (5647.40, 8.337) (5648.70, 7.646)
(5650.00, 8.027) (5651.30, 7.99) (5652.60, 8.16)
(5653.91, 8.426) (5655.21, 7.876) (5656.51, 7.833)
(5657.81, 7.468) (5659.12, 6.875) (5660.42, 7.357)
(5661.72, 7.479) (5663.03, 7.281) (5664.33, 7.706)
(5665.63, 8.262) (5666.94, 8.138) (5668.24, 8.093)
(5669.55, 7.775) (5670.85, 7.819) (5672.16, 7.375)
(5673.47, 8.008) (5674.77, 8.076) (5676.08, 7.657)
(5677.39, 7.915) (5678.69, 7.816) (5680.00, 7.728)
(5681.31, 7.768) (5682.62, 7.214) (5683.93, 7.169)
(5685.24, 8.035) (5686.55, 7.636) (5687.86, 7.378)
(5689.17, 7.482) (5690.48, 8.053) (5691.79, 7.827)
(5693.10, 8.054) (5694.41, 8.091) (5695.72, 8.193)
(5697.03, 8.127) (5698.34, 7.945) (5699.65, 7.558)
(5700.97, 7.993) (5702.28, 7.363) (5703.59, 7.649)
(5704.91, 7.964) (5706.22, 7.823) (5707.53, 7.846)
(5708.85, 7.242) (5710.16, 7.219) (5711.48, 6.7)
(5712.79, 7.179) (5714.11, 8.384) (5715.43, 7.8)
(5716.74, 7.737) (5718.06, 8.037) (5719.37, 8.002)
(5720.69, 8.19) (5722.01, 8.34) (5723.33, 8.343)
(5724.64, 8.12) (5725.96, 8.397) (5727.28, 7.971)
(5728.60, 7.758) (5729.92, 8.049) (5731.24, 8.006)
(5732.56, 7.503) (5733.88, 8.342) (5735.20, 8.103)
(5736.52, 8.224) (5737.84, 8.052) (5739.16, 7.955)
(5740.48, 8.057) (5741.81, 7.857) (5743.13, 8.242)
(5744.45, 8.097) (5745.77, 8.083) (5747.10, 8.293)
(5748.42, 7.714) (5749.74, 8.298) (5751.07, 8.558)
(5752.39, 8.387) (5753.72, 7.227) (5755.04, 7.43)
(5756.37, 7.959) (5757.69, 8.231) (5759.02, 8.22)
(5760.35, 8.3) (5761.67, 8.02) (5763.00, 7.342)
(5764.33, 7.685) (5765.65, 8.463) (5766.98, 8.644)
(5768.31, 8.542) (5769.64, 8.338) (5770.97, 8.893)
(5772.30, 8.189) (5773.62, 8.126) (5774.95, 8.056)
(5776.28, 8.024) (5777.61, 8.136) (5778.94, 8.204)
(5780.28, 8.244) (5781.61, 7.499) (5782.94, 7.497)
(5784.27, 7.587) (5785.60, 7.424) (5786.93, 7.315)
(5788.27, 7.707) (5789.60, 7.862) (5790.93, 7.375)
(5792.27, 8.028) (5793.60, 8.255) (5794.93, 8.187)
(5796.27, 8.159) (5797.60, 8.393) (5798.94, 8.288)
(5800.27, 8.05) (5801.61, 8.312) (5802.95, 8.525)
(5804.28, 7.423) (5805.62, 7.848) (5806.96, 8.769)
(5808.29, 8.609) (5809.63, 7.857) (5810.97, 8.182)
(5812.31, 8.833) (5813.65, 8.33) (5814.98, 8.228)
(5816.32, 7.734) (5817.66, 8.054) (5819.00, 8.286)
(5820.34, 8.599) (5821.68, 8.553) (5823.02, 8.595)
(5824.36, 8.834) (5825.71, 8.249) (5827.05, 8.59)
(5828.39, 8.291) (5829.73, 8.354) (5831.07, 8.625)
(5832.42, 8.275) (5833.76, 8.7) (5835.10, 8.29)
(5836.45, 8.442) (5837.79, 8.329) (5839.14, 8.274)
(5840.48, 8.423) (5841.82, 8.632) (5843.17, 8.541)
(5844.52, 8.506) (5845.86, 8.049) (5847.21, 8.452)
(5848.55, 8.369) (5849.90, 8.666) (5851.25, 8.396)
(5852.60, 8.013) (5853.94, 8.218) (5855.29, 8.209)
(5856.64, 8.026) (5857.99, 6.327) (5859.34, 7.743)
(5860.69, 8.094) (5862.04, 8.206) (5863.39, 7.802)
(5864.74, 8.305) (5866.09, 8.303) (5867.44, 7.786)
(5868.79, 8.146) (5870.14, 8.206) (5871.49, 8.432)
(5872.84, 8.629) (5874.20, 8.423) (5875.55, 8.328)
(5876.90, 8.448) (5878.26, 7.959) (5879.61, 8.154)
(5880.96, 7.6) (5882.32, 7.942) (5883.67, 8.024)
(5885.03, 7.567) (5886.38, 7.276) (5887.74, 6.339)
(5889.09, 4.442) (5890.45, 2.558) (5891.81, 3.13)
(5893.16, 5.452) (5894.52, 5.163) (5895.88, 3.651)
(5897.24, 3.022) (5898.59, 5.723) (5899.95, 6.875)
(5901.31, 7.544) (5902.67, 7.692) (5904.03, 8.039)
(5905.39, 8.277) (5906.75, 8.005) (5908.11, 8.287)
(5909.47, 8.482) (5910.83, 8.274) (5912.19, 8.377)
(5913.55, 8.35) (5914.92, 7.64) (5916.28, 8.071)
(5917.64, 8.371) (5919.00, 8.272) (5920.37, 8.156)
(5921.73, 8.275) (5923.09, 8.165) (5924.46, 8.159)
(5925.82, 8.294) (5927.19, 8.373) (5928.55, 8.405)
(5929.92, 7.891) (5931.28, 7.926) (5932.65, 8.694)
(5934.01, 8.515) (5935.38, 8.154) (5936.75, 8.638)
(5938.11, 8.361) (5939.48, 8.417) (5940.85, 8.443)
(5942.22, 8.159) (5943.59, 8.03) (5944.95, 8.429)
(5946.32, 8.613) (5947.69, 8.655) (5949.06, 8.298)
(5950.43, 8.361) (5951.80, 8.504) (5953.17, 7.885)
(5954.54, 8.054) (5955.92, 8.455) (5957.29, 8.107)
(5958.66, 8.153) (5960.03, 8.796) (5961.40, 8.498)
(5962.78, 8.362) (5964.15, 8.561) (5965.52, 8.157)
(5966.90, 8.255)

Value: 0.078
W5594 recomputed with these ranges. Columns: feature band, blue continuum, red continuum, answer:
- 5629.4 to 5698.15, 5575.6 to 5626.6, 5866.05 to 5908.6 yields -0.08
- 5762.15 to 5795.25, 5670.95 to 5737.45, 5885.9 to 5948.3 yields -0.04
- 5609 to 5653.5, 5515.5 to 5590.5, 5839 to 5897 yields -0.04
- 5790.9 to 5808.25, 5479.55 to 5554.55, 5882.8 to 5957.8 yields -0.09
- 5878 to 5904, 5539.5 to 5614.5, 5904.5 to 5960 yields 0.31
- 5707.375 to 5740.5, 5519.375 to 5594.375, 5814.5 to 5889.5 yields -0.01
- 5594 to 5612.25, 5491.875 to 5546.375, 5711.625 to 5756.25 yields 0.02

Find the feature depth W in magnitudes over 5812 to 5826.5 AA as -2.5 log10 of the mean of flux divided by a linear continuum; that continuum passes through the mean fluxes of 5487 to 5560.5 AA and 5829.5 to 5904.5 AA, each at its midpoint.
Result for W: -0.12 mag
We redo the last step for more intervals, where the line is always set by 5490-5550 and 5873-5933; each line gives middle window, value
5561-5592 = 0.036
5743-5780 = -0.106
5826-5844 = -0.150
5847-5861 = -0.097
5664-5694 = -0.055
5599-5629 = -0.011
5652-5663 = -0.035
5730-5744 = -0.092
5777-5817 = -0.094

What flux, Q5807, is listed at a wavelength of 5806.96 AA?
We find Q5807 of 8.769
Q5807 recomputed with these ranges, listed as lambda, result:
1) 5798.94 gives 8.288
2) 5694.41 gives 8.091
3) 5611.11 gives 8.209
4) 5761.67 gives 8.02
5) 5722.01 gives 8.34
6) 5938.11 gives 8.361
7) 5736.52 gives 8.224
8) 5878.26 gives 7.959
